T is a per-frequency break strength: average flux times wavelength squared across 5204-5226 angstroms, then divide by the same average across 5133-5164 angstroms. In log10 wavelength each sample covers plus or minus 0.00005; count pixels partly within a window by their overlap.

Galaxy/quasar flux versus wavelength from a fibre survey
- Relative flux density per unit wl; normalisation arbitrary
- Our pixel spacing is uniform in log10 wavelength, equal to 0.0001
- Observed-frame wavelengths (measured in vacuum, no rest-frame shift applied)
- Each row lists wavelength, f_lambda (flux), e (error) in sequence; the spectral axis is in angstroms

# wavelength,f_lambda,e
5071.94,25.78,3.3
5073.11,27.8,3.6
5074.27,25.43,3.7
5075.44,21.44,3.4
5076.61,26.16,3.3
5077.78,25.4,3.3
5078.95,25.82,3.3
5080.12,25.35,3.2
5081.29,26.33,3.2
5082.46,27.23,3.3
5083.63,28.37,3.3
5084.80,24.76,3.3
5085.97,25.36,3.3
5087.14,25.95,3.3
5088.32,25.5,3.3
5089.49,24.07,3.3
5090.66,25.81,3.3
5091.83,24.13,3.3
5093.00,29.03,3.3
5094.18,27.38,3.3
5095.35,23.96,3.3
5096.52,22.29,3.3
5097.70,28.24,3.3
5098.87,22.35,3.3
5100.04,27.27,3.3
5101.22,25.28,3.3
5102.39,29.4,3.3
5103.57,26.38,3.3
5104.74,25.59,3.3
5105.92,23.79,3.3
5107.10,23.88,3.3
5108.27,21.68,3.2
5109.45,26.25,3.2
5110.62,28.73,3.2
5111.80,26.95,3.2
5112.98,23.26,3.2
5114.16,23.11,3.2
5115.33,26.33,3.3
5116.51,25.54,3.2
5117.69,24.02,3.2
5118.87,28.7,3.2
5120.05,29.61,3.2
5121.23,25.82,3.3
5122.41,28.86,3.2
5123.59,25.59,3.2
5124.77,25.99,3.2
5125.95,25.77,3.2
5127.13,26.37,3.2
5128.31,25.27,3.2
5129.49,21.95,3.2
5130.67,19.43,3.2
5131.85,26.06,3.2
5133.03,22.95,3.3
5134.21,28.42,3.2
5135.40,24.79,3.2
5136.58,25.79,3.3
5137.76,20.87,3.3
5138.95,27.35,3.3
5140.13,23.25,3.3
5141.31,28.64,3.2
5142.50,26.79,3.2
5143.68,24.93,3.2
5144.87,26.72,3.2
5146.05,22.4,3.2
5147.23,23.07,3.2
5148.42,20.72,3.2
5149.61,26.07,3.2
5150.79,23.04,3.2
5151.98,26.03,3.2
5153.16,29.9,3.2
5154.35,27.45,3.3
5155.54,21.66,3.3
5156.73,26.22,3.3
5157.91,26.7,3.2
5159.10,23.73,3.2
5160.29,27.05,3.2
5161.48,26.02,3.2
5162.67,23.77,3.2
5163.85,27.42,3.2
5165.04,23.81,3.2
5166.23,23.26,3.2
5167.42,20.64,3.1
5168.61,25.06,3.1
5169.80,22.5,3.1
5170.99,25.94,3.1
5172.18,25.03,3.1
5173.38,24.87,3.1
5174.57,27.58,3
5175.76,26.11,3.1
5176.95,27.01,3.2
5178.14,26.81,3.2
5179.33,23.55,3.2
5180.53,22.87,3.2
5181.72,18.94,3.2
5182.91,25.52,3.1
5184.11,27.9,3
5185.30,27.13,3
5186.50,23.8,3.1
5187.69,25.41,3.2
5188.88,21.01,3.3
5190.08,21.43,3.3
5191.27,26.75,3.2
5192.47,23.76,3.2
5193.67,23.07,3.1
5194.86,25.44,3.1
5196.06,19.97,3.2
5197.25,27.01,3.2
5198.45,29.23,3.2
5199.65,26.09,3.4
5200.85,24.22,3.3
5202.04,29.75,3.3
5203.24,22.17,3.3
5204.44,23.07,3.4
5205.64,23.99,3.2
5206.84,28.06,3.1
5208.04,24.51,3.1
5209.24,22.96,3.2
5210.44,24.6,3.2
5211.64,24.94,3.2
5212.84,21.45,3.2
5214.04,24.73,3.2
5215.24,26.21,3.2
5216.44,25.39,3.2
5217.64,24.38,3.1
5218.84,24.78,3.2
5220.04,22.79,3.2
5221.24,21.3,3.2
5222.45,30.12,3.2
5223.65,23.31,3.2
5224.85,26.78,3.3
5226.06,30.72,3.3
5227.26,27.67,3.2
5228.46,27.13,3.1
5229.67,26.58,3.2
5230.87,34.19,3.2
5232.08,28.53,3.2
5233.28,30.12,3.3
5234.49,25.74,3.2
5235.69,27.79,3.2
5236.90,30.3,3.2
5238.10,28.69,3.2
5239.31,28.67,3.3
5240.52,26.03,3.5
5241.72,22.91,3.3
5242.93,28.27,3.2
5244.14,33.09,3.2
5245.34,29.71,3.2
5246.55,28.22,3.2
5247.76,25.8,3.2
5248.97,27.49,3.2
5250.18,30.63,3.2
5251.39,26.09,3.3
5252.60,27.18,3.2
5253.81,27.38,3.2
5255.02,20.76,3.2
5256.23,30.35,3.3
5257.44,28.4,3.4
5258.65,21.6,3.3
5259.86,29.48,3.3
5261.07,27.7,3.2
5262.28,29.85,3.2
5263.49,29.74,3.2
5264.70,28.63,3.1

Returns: 1.01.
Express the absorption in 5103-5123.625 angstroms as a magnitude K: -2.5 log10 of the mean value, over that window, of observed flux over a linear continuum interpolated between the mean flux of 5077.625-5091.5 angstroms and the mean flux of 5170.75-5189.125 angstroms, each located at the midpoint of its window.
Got -0.01 mag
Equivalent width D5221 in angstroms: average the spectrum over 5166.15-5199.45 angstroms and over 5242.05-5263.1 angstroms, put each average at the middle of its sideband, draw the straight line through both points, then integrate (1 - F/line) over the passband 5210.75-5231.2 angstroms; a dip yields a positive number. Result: 0.3 angstroms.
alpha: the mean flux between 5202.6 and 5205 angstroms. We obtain 22.7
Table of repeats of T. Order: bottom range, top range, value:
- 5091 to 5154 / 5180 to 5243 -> 1.04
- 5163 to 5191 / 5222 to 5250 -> 1.18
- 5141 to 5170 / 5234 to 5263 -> 1.15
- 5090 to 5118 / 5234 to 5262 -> 1.14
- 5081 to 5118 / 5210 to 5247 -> 1.11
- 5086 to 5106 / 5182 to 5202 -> 1.01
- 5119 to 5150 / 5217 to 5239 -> 1.12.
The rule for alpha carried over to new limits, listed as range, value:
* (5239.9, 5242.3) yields 24.5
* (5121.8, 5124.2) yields 27.2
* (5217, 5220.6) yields 24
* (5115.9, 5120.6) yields 26.9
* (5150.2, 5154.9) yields 26.6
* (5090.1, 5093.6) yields 26.3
